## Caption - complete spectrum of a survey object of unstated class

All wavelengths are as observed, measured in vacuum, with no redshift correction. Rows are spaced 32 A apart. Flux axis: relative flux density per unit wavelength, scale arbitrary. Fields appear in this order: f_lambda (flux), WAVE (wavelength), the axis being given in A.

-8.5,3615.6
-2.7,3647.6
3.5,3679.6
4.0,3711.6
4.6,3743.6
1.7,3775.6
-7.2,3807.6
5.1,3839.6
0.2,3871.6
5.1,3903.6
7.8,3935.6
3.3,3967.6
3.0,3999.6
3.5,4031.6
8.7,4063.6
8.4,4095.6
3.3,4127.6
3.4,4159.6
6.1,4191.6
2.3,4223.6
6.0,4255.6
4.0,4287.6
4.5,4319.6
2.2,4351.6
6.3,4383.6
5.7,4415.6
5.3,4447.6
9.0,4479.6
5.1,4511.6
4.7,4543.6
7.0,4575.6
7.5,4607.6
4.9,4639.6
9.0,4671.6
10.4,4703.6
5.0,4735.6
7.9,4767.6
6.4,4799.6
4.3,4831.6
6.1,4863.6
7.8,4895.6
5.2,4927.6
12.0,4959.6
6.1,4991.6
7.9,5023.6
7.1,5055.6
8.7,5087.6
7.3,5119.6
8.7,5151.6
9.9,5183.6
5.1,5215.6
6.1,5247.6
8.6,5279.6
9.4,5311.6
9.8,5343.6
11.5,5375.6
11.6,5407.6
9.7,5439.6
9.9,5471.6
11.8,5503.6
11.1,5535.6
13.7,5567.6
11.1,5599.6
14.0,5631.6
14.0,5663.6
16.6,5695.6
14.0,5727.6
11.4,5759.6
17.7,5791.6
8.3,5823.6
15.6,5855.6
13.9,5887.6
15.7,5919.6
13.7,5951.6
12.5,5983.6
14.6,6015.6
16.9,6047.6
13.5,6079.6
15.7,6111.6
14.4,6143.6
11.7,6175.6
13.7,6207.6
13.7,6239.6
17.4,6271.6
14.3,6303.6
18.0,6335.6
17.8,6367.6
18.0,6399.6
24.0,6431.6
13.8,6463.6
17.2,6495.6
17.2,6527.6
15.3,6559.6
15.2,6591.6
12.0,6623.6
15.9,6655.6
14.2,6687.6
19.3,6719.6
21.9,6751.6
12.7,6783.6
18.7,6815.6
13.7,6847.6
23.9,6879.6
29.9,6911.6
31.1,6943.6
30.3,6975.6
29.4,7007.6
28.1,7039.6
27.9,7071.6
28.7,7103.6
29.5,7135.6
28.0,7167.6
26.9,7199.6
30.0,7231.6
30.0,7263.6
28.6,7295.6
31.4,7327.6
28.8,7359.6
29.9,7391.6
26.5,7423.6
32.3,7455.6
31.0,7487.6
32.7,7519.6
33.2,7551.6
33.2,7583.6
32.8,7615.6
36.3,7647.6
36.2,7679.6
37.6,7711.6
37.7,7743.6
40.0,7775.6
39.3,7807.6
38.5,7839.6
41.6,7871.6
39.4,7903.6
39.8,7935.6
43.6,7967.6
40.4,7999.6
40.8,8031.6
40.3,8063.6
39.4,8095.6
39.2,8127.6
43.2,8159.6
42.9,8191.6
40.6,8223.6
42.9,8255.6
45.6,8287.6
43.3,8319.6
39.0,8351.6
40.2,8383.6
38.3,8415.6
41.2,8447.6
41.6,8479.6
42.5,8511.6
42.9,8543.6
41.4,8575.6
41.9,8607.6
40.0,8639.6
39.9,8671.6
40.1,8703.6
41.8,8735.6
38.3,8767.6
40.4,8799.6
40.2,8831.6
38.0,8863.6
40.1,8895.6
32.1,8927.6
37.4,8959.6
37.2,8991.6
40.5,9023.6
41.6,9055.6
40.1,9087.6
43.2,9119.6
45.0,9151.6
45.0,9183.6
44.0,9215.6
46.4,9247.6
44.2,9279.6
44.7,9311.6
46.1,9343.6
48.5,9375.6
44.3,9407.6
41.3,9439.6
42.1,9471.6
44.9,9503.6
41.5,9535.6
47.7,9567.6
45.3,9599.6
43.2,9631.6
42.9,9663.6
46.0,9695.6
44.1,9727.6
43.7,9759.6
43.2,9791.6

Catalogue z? 0.73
